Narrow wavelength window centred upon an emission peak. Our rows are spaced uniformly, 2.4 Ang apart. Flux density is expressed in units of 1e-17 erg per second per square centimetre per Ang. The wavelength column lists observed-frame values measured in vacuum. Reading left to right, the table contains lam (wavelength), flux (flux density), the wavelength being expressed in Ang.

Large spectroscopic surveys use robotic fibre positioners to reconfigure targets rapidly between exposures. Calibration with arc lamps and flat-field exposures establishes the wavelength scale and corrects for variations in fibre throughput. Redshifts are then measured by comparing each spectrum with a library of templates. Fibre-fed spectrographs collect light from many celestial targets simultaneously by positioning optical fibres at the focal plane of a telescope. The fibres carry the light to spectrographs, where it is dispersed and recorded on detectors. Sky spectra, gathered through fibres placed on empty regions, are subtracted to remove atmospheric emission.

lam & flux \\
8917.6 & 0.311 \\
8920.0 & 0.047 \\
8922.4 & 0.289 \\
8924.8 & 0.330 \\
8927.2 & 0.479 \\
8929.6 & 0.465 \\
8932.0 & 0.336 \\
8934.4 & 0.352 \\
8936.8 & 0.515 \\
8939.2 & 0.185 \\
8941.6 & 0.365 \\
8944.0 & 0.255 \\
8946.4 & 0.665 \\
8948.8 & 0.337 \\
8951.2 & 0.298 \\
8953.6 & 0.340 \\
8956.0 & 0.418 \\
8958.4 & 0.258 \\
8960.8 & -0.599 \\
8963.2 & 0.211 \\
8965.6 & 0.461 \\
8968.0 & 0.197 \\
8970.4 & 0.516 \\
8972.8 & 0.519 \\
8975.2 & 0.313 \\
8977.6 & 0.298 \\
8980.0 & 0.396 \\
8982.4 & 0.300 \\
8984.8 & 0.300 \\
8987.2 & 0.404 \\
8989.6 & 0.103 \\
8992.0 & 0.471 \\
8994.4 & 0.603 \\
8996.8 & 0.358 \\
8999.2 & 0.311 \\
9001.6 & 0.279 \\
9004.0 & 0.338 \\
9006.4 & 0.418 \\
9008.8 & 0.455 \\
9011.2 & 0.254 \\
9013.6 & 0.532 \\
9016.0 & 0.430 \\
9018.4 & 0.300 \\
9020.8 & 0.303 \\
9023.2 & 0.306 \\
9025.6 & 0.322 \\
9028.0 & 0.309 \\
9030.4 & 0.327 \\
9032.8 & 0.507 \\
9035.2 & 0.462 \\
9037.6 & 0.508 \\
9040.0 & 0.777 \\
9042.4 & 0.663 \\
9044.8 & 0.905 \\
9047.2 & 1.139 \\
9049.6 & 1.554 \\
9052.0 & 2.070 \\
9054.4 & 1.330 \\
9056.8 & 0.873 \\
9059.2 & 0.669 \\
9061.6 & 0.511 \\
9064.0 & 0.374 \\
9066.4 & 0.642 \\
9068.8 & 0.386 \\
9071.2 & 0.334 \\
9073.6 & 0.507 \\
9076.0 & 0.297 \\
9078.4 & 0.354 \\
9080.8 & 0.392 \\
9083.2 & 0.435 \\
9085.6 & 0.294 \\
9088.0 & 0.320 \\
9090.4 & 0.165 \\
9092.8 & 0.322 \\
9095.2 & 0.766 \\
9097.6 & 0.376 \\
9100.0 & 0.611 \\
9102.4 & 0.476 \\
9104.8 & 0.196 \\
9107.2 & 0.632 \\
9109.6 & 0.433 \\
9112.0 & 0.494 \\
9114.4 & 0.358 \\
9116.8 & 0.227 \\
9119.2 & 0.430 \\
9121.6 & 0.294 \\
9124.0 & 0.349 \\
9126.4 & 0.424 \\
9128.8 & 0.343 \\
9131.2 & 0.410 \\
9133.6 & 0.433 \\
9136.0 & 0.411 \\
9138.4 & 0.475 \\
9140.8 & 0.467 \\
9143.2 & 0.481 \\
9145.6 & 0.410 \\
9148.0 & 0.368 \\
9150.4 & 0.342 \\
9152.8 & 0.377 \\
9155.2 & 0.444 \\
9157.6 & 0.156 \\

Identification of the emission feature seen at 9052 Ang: H-gamma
